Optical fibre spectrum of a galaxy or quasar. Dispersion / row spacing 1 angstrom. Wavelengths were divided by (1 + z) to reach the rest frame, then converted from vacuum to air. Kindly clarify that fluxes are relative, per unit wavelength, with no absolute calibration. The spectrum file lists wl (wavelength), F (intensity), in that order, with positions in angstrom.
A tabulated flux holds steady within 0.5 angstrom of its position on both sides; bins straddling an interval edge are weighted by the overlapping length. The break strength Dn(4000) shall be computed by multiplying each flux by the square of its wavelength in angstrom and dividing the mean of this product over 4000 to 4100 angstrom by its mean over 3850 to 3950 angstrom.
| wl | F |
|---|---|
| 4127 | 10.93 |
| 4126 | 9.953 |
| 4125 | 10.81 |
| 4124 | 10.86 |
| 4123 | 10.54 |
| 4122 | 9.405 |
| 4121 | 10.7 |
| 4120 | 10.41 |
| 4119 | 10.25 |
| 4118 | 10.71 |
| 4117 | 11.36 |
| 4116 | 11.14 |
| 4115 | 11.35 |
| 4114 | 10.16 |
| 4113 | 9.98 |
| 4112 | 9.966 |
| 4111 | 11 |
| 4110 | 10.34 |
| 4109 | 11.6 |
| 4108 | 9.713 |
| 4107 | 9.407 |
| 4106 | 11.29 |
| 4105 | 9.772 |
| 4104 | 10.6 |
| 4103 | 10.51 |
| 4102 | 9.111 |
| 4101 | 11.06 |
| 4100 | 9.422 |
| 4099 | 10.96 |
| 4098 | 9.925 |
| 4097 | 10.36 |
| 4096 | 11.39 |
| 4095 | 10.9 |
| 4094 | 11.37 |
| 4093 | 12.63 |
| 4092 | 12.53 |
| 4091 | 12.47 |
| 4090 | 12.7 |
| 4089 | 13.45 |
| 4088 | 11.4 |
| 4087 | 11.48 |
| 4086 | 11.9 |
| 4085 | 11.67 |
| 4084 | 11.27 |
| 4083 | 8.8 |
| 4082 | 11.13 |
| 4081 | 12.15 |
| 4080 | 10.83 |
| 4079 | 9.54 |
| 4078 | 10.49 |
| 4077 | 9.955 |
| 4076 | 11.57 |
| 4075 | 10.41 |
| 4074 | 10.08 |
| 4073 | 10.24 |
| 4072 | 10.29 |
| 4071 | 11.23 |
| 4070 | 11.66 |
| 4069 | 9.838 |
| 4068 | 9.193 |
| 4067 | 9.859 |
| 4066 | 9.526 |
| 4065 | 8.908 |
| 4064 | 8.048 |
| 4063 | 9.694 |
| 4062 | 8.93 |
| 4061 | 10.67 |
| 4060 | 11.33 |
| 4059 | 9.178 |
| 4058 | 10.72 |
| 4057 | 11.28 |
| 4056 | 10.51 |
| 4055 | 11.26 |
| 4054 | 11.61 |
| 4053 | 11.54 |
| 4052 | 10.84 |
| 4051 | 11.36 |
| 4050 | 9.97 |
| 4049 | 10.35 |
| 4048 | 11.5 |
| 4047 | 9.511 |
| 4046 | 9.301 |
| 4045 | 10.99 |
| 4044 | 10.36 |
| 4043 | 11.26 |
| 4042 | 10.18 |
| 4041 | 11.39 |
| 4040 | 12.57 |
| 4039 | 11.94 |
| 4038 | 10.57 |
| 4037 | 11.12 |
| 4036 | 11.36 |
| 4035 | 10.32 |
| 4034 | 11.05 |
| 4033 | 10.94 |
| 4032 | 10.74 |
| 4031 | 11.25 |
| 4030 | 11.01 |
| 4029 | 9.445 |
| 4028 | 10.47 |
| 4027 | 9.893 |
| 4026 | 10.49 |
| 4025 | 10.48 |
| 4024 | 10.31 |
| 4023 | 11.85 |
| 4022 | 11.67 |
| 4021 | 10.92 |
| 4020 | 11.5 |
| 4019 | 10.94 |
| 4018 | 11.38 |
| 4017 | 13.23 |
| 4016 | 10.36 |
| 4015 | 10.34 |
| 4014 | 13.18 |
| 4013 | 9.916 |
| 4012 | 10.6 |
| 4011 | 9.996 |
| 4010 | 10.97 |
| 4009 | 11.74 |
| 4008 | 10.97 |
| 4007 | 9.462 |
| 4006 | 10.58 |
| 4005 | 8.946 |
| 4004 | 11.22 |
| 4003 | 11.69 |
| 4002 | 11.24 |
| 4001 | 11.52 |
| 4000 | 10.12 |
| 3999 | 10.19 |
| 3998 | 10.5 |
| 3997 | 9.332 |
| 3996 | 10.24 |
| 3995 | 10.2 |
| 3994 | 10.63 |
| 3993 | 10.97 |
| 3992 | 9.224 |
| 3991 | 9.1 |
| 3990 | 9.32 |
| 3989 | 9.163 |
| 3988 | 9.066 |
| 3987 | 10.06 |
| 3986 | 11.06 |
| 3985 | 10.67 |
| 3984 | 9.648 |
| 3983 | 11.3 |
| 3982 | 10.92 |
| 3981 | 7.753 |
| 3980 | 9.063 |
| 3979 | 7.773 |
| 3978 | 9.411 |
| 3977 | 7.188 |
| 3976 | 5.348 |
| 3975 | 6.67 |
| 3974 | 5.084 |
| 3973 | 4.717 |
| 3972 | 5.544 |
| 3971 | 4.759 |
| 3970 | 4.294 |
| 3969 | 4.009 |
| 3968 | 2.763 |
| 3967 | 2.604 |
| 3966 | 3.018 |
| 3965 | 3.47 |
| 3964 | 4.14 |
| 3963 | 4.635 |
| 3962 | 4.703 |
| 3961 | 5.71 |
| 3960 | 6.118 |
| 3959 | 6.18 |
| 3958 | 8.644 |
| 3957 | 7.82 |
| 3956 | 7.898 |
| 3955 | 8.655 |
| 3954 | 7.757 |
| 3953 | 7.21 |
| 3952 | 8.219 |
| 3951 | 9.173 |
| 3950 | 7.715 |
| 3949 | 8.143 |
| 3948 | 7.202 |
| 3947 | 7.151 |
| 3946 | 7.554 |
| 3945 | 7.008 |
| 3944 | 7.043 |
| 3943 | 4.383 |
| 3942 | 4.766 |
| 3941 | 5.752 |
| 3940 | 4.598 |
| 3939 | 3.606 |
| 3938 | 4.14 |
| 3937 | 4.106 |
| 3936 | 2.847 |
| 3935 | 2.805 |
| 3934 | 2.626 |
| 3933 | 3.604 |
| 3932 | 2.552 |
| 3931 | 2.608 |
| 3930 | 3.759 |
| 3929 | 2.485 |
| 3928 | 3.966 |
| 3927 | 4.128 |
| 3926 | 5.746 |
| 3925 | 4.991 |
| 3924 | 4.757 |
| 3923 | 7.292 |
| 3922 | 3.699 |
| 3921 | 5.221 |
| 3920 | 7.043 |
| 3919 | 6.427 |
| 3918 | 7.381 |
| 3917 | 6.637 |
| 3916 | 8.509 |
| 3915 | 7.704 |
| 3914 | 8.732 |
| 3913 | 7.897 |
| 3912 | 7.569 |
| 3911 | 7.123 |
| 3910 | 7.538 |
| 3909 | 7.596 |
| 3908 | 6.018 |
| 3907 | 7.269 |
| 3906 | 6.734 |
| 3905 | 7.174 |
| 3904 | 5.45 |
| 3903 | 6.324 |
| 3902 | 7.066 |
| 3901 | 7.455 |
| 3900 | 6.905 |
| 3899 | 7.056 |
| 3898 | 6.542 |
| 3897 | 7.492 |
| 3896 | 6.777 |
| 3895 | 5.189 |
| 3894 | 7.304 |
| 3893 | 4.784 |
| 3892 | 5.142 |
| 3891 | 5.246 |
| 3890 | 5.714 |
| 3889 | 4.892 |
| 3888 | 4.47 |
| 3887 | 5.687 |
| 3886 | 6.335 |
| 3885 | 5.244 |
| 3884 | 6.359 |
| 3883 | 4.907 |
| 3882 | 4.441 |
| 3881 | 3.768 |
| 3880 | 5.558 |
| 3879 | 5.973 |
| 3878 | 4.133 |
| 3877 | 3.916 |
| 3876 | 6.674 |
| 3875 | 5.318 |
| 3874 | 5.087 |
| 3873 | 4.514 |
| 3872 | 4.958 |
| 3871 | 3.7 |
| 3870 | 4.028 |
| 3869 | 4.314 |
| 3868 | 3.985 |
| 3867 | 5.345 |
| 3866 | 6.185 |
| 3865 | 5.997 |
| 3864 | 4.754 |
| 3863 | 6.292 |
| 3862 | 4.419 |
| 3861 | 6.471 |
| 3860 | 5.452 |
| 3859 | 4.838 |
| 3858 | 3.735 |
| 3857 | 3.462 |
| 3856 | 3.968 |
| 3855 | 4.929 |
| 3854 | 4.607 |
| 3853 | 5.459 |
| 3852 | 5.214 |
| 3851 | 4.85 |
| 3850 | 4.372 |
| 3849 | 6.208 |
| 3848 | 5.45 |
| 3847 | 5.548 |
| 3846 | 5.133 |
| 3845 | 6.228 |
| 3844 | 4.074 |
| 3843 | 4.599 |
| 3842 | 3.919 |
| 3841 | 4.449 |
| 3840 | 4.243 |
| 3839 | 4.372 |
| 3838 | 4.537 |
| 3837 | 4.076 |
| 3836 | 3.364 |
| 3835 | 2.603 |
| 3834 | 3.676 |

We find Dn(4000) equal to 2.1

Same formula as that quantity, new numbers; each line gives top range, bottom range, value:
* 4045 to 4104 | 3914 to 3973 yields 2.08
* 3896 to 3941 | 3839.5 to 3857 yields 1.22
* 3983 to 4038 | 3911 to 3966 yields 1.89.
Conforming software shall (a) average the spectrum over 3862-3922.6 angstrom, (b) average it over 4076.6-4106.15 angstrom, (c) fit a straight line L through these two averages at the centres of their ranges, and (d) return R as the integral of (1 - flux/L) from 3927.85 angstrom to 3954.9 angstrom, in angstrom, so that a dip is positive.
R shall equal 7.1 angstrom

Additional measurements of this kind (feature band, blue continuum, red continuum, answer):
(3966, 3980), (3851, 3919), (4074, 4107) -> 4.5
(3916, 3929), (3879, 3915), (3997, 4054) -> 2.8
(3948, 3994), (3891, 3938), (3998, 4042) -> 6.9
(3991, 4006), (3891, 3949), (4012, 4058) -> -1.7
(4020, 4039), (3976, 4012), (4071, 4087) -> -1.0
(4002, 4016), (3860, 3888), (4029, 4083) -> -2.4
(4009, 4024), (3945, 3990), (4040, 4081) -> -4.0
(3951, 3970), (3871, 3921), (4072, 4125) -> 4.5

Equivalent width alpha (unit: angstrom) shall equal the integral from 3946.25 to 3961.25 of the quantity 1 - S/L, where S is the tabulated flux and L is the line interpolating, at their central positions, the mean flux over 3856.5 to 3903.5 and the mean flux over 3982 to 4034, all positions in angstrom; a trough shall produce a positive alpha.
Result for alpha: 1.40 angstrom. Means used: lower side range 5.41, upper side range 10.6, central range 7.6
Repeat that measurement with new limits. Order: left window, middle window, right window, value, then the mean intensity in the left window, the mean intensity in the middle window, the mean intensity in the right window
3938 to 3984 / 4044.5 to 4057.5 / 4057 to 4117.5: -1.85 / 6.4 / 10.8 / 10.6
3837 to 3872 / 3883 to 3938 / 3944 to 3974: -2.68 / 4.85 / 5.75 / 6.1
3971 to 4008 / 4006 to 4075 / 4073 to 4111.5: -4.13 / 9.26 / 10.7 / 10.9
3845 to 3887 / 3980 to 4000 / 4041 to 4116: -3.92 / 5.04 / 9.95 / 10.7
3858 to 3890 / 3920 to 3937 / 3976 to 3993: 7.38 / 5.09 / 4.04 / 9.35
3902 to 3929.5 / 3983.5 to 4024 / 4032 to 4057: -4.76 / 6.36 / 10.6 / 10.9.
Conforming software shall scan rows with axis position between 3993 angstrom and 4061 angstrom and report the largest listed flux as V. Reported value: 13.23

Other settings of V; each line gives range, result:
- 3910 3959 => 9.173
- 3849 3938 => 8.732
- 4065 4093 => 13.45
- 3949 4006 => 11.69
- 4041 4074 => 11.66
